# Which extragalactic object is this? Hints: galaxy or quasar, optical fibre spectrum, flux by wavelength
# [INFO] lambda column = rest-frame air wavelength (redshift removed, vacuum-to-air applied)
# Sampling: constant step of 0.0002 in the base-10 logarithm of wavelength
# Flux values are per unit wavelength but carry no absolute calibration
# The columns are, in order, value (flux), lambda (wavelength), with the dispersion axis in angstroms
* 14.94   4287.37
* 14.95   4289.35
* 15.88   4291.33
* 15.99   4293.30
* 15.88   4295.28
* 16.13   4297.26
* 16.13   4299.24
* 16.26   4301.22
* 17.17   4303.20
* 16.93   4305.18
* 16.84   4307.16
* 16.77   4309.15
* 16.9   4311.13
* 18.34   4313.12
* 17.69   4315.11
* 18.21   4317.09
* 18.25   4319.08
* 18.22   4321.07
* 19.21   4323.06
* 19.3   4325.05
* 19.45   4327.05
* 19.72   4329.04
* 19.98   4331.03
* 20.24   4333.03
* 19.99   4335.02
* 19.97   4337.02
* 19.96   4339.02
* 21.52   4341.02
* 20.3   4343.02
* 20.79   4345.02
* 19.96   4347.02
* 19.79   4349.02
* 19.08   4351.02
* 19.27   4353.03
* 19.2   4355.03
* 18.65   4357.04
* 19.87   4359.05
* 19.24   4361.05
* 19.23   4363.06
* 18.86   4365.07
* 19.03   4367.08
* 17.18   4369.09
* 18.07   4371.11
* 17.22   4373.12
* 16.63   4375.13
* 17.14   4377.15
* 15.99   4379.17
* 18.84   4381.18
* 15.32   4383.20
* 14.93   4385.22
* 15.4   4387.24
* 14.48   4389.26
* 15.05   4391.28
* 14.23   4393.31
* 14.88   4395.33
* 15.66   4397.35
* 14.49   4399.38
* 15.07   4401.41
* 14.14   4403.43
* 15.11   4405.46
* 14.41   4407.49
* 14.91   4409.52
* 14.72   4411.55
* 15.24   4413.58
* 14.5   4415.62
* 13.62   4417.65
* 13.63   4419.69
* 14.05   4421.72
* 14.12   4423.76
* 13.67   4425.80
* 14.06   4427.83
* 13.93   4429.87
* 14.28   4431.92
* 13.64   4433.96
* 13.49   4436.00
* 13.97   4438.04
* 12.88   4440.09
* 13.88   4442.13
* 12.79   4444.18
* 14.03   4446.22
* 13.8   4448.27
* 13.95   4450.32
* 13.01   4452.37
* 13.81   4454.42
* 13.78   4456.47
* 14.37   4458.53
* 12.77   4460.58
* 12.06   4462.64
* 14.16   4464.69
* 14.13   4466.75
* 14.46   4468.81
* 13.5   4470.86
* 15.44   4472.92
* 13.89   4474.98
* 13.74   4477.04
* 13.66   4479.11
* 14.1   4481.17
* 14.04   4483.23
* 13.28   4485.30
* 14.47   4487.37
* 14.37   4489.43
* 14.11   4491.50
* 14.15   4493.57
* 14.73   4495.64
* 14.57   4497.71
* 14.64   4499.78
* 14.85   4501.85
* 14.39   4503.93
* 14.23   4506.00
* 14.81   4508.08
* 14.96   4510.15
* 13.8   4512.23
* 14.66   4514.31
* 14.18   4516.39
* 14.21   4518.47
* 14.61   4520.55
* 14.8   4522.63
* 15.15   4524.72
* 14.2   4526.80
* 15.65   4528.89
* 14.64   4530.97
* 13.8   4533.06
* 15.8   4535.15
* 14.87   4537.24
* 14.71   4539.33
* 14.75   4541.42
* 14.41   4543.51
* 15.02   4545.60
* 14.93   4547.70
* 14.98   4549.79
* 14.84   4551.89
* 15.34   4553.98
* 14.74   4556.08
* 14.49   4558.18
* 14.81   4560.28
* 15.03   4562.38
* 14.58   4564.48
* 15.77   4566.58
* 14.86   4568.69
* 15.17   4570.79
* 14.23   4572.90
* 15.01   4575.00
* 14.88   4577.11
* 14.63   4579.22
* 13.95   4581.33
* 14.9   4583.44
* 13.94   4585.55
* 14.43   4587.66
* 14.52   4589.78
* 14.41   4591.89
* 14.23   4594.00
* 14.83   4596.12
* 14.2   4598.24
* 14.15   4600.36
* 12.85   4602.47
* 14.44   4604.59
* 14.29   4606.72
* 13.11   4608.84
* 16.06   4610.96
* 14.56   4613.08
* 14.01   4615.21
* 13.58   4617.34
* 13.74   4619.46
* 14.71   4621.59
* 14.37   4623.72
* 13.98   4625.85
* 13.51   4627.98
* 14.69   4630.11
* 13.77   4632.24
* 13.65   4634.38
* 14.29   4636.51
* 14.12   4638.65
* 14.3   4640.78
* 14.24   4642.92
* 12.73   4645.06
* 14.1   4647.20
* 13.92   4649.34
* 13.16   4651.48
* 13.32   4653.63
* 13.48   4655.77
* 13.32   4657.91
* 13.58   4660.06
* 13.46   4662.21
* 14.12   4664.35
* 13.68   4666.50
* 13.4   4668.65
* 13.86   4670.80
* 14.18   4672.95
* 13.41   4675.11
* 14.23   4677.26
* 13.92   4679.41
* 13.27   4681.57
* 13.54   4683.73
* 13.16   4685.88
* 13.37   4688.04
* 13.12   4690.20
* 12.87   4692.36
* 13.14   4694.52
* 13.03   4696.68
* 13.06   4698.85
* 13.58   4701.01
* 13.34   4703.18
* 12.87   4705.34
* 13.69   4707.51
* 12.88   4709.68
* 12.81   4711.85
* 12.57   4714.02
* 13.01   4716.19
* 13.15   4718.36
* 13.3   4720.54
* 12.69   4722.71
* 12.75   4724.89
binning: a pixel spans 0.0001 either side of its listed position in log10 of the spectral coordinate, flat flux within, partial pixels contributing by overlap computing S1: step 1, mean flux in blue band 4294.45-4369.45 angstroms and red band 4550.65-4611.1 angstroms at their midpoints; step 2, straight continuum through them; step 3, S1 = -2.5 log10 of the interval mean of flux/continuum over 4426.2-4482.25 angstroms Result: 0.21 mag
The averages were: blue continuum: 18.7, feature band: 13.8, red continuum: 14.6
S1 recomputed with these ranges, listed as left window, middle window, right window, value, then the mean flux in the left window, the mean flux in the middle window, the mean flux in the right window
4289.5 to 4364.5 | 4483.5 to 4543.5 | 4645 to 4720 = 0.09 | 18.5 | 14.5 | 13.4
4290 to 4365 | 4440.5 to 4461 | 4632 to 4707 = 0.22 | 18.5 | 13.6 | 13.6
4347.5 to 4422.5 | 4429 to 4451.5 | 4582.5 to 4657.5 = 0.16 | 16.4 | 13.7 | 14.1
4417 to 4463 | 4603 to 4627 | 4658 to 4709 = -0.06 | 13.7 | 14.2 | 13.5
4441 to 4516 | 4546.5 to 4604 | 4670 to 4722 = -0.07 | 14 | 14.6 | 13.3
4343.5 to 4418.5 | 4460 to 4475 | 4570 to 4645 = 0.15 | 16.8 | 13.8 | 14.3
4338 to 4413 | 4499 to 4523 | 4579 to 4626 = 0.07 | 17.2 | 14.5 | 14.3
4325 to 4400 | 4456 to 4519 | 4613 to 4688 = 0.15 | 18.1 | 14.1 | 13.8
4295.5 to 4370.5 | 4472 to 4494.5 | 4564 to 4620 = 0.15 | 18.7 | 14.1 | 14.4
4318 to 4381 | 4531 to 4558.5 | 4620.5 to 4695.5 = 0.06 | 19.1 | 14.8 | 13.7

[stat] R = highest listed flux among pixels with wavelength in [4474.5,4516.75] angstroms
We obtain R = 14.96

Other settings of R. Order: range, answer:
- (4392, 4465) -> 15.66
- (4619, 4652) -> 14.71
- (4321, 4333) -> 19.98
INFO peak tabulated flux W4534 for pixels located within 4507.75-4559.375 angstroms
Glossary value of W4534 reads 15.8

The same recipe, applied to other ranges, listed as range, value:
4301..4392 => 21.52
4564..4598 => 15.77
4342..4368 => 20.79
